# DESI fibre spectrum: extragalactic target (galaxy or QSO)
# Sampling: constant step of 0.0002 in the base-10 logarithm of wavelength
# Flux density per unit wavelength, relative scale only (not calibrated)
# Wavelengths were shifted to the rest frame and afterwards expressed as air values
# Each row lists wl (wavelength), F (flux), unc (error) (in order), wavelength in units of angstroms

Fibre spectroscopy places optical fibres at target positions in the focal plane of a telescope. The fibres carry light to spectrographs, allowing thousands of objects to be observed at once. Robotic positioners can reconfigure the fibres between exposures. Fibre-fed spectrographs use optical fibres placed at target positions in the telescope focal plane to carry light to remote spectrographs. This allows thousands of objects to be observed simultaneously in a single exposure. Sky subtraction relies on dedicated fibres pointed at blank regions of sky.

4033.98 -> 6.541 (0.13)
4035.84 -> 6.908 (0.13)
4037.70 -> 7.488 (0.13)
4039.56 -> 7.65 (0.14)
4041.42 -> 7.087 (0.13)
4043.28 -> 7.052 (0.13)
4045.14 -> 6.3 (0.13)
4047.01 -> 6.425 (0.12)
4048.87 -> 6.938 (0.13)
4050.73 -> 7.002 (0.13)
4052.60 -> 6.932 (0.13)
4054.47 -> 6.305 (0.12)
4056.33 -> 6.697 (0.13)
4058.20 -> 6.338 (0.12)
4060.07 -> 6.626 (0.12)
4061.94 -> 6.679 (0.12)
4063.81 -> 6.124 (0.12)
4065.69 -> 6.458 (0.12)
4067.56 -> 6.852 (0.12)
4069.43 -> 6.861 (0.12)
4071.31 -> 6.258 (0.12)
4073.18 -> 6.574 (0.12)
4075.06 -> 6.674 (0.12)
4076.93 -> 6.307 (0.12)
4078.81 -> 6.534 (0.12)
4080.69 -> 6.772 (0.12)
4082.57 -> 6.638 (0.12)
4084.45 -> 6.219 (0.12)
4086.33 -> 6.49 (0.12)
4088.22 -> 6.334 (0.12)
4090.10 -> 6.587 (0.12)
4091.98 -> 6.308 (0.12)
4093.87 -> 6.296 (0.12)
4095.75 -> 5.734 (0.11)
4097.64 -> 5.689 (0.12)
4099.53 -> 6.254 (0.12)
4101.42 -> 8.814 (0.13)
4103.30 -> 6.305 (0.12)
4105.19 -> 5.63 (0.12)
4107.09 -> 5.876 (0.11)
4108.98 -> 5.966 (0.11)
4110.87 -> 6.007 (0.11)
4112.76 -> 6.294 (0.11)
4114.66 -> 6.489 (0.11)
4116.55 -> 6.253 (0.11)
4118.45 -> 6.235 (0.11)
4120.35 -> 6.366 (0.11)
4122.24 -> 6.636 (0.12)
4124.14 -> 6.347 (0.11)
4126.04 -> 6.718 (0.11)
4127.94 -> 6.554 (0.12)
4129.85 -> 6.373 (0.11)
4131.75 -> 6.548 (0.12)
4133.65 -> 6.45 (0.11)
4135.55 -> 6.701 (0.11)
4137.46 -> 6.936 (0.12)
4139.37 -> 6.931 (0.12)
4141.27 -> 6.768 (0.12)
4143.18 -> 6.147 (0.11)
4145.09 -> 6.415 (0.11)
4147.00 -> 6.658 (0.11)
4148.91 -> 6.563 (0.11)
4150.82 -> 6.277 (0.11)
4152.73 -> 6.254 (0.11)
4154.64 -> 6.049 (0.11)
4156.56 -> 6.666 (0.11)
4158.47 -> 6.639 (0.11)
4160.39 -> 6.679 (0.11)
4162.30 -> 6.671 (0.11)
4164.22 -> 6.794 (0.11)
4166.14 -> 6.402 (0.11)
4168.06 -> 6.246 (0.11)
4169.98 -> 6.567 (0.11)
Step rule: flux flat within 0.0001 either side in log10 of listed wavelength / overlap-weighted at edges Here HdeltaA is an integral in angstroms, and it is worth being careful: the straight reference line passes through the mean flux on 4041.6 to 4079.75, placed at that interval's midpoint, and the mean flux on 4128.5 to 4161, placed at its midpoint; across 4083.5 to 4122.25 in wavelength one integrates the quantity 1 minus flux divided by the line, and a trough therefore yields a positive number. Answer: 1.49 angstroms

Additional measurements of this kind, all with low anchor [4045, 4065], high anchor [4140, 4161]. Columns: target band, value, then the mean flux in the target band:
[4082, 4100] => 0.8 angstroms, 6.25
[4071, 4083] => 0.0 angstroms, 6.55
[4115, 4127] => 0.1 angstroms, 6.43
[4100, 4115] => 0.2 angstroms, 6.41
